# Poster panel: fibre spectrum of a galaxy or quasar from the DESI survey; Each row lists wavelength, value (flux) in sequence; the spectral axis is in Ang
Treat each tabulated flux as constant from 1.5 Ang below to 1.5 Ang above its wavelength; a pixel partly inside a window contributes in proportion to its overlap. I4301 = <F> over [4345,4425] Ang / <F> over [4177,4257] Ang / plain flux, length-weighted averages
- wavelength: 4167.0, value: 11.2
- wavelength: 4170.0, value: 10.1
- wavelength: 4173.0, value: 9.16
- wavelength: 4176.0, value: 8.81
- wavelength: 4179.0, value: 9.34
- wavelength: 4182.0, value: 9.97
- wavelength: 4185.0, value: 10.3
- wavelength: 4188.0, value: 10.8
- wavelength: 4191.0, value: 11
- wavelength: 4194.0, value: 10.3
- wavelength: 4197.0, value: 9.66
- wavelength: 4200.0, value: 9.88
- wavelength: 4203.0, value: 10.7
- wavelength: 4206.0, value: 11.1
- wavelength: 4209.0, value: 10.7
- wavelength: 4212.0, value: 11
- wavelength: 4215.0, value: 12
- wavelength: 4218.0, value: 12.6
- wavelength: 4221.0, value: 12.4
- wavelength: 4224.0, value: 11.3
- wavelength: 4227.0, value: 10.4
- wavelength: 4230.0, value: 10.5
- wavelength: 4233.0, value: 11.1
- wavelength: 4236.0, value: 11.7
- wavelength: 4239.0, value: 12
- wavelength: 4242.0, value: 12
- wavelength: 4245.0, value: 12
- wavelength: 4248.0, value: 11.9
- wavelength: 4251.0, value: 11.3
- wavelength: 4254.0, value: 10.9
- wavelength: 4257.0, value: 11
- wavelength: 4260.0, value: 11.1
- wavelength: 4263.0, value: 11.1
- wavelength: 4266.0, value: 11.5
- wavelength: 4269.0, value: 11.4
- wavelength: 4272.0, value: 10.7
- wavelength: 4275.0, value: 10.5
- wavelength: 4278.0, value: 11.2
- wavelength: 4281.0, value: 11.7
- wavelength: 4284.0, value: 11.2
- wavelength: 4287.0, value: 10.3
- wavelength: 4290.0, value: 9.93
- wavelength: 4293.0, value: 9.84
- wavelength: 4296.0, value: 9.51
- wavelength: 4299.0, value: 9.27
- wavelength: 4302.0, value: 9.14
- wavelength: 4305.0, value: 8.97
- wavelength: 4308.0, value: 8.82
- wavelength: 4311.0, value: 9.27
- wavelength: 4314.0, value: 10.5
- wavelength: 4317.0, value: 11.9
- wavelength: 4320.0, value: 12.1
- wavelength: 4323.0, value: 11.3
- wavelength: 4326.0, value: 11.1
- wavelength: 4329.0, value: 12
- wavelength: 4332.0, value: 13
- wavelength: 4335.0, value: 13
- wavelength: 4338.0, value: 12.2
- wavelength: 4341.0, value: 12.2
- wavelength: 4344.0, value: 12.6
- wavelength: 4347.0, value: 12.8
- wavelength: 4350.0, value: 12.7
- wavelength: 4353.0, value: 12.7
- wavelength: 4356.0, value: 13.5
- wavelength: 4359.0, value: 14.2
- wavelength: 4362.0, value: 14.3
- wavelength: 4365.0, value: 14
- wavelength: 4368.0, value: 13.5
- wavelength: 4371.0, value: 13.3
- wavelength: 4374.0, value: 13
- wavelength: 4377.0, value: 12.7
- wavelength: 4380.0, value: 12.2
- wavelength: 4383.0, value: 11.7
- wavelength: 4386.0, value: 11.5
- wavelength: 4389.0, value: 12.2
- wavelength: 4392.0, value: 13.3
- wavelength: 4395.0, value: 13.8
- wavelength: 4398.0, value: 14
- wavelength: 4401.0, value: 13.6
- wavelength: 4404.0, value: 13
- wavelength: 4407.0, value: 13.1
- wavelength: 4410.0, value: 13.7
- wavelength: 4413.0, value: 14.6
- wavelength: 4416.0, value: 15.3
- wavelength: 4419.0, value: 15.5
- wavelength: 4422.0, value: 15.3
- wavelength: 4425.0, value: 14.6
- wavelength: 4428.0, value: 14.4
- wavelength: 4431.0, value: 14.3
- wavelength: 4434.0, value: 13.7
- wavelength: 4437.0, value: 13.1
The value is 1.22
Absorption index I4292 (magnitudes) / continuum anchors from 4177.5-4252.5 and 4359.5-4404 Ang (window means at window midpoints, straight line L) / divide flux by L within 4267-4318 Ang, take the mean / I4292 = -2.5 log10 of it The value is 0.17 mag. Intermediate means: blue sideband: 11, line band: 10.2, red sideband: 13.1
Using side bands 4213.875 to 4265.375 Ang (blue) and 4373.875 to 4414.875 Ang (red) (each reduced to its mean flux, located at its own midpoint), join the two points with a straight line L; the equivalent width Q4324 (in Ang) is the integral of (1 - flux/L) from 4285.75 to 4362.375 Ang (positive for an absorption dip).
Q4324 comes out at 6.0 Ang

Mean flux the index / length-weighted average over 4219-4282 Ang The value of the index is 11.3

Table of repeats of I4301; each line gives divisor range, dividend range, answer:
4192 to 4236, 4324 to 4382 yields 1.17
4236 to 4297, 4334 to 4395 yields 1.16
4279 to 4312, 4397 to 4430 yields 1.45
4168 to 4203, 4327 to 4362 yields 1.29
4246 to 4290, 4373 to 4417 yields 1.19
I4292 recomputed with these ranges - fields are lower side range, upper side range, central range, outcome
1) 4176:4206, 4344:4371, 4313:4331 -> 0.10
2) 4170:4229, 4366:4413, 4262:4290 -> 0.05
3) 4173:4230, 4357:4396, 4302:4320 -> 0.21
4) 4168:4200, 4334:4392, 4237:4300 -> 0.03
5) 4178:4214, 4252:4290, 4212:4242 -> -0.09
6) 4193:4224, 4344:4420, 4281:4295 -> 0.16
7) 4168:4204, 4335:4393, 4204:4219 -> -0.10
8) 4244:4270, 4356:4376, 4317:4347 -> 0.07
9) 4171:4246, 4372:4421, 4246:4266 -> 0.02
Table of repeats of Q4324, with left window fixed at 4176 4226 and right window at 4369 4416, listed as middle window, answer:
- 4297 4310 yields 3.2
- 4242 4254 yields -0.4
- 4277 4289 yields 0.7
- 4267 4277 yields 0.6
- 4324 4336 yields 0.1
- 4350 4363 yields -0.9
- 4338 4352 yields 0.0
